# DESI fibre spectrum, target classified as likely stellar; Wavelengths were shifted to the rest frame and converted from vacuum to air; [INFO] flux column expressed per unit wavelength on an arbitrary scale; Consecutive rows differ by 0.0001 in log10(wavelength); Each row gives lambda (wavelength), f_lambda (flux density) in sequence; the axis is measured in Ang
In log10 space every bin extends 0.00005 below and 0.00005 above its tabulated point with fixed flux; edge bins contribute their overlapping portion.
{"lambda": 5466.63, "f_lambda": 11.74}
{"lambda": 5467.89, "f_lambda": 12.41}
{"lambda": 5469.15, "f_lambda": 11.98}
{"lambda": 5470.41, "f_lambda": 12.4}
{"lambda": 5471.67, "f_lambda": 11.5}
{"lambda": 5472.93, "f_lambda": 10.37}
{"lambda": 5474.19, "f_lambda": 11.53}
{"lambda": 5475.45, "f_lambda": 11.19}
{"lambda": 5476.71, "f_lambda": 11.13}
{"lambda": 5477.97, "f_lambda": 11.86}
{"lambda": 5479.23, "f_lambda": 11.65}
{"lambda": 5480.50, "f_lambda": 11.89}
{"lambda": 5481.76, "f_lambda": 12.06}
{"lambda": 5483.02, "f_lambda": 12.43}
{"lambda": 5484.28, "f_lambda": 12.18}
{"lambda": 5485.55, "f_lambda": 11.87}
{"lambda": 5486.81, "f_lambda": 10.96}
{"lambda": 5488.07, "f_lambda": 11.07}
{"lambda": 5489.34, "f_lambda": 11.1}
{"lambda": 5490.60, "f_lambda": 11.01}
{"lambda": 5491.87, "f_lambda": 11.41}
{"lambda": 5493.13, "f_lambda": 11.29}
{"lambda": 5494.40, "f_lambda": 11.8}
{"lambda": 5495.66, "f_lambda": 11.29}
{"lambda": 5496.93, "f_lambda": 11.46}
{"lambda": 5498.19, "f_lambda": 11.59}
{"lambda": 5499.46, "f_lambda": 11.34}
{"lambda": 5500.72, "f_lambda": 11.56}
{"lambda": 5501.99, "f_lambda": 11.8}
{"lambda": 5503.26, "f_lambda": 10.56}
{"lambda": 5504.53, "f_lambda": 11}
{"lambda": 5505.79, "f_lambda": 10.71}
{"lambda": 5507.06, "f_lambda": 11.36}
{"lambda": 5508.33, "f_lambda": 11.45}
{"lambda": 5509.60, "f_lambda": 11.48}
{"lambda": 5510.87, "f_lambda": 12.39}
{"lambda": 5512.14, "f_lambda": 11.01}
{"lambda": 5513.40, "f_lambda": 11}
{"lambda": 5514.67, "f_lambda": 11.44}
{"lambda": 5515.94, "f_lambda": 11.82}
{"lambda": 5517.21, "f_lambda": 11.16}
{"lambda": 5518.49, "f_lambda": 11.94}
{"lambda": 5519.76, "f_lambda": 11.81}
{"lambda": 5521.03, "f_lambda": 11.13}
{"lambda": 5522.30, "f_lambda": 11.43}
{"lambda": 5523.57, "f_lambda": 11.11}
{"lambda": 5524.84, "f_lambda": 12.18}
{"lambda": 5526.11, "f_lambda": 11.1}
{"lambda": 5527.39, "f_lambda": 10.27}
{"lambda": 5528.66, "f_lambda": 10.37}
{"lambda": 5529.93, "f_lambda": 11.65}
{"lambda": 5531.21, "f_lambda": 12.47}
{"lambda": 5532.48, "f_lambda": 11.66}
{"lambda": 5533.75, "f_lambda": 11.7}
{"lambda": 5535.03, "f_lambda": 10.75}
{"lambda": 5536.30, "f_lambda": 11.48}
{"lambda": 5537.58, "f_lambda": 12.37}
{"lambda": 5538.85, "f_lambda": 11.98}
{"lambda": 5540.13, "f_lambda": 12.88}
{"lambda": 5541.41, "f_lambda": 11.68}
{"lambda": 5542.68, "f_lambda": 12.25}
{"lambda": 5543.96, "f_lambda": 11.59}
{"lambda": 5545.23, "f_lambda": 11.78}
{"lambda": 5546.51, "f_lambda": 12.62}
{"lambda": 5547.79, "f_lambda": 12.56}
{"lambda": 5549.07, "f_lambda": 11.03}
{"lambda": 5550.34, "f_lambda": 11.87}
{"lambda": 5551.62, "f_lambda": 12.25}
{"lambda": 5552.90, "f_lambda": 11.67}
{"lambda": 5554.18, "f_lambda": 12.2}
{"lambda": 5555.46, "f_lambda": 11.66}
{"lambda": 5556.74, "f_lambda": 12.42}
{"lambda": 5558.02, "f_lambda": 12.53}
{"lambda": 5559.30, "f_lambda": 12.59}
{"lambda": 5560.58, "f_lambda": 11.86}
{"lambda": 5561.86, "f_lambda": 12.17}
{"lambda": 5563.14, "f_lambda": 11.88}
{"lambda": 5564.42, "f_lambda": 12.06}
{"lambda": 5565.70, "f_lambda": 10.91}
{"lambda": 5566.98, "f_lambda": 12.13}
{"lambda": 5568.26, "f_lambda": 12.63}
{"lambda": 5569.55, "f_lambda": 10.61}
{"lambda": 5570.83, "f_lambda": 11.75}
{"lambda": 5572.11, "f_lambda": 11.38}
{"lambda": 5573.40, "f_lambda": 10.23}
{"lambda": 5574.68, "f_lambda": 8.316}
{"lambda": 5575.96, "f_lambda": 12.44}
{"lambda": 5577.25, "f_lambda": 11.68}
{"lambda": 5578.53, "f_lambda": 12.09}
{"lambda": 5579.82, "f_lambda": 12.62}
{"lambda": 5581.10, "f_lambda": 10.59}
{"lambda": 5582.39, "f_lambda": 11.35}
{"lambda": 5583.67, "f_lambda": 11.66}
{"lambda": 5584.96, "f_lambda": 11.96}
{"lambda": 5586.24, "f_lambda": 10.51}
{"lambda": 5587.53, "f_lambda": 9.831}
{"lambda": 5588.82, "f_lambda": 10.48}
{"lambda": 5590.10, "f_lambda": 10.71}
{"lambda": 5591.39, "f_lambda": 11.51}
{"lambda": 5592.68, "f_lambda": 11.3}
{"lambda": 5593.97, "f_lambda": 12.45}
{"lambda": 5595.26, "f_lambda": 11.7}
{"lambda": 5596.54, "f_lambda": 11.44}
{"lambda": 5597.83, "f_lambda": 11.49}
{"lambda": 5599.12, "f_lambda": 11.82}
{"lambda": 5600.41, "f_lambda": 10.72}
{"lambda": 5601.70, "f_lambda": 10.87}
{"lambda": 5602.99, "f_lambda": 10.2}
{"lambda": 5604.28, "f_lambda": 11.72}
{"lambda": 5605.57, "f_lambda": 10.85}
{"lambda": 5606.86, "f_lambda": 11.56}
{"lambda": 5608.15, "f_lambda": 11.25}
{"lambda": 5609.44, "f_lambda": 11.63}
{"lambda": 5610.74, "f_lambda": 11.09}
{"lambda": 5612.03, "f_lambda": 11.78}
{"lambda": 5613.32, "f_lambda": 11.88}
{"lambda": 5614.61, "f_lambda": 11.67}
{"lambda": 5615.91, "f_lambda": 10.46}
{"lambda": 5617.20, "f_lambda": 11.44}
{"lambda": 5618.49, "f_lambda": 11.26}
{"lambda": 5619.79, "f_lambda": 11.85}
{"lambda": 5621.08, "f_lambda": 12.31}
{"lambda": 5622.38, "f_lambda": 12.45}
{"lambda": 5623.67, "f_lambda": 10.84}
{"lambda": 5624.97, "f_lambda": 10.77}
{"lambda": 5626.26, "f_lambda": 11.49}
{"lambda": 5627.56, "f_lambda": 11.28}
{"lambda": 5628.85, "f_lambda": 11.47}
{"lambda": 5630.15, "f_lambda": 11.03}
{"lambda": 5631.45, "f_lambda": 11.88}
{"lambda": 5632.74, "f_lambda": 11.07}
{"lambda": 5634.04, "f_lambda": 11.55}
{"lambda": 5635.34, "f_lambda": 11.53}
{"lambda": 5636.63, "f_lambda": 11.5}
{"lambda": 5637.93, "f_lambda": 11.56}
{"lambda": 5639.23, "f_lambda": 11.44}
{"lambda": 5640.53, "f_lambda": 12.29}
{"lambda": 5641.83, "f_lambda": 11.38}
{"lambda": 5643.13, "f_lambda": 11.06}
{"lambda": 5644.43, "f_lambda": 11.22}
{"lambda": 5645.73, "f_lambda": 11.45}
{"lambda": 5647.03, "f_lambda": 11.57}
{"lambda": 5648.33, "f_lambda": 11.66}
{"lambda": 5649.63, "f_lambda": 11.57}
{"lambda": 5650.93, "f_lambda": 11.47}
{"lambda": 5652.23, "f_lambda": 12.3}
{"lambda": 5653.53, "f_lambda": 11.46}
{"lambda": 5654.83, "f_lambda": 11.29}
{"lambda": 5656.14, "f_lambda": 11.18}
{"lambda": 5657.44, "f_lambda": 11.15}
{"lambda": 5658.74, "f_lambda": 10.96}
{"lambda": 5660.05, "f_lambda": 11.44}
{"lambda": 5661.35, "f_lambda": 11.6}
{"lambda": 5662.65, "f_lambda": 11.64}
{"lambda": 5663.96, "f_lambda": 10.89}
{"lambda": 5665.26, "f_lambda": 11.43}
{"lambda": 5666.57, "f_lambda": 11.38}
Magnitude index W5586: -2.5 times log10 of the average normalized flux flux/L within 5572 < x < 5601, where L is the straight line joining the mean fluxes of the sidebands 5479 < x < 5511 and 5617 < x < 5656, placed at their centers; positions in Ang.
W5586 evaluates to 0.03 mag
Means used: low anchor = 11.5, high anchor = 11.5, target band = 11.2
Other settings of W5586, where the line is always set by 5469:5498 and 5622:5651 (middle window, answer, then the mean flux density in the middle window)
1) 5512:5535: 0.01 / 11.4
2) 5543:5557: -0.04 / 12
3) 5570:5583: 0.02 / 11.2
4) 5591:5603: 0.01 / 11.4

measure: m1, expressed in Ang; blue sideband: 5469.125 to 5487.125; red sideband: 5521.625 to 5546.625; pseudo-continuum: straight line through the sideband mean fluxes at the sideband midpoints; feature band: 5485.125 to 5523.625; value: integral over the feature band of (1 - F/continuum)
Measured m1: 1.0 Ang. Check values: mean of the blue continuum 11.7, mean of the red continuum 11.6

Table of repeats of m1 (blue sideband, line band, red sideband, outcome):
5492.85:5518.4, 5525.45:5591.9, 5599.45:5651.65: -1.14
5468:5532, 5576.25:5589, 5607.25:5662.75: 0.14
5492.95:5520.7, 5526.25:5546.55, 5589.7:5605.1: -0.51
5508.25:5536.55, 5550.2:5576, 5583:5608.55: -0.84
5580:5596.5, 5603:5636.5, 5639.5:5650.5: -0.10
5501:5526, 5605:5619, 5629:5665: 0.10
